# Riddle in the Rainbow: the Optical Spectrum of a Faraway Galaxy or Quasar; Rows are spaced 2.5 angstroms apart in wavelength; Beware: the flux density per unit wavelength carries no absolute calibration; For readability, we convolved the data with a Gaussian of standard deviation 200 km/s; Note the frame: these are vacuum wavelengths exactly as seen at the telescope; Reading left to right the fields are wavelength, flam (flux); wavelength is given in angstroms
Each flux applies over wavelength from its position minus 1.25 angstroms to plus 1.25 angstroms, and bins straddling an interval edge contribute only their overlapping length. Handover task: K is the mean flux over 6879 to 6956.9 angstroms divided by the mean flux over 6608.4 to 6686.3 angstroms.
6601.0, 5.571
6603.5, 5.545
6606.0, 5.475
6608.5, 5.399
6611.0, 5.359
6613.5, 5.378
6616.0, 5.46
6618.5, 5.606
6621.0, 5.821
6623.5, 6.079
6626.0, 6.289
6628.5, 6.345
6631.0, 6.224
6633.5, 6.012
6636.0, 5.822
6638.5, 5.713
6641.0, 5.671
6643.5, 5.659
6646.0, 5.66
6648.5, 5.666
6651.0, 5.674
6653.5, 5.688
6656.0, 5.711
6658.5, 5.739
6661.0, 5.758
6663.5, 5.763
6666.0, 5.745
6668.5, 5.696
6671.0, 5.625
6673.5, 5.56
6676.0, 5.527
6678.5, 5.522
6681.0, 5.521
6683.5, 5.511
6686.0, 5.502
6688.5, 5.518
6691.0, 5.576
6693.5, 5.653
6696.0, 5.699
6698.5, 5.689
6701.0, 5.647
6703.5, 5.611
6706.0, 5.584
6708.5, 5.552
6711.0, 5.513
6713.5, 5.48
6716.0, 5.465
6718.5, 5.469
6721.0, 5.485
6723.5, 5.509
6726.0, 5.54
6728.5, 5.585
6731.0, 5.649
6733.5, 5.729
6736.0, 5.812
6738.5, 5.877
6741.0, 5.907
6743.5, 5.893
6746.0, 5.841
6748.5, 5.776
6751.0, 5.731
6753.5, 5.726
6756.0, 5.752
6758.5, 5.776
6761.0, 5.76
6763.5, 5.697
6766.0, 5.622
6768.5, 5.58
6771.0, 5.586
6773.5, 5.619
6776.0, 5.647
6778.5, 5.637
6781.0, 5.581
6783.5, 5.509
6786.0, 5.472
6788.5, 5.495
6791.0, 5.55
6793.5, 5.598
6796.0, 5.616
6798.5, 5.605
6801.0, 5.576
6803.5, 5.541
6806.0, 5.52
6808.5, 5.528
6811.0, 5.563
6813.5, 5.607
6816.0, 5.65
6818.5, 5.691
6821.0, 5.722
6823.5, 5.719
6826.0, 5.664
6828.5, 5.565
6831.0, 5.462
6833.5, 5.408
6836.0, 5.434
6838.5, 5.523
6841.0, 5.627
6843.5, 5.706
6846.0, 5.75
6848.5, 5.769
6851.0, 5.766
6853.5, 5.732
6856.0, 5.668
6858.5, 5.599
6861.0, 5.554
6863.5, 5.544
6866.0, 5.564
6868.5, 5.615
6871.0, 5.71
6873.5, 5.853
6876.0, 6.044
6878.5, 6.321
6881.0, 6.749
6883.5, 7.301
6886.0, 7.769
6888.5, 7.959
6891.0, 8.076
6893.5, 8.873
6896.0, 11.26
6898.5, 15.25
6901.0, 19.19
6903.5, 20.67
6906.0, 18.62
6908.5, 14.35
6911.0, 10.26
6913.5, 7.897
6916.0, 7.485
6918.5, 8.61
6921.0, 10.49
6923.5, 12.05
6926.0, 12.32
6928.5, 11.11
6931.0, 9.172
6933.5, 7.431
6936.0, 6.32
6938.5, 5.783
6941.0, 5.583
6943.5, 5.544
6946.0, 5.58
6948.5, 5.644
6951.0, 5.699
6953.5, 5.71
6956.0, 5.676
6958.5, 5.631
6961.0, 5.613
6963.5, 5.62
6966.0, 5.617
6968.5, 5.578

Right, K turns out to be 1.66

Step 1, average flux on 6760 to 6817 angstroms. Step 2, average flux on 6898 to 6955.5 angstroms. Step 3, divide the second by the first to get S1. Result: 1.77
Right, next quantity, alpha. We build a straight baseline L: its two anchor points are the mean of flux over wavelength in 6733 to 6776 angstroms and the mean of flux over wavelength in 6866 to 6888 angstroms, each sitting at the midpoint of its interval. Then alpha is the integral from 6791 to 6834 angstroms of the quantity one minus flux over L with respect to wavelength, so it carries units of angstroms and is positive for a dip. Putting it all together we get 3.35 angstroms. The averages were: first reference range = 5.74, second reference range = 6.42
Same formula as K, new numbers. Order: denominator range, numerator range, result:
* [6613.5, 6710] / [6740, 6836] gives 0.99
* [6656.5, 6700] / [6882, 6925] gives 2.05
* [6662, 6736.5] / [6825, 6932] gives 1.50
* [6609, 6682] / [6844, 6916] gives 1.52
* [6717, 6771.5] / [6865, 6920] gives 1.72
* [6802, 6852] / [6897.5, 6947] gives 1.91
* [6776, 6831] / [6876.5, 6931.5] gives 1.96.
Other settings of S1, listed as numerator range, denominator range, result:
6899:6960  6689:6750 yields 1.68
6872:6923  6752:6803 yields 1.86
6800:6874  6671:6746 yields 1.00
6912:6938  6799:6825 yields 1.64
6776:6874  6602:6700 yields 0.99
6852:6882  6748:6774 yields 1.02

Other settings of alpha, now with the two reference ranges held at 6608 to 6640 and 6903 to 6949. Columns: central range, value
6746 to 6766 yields 4.6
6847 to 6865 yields 6.3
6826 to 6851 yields 8.6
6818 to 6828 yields 3.2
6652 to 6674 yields 2.1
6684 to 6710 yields 4.4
